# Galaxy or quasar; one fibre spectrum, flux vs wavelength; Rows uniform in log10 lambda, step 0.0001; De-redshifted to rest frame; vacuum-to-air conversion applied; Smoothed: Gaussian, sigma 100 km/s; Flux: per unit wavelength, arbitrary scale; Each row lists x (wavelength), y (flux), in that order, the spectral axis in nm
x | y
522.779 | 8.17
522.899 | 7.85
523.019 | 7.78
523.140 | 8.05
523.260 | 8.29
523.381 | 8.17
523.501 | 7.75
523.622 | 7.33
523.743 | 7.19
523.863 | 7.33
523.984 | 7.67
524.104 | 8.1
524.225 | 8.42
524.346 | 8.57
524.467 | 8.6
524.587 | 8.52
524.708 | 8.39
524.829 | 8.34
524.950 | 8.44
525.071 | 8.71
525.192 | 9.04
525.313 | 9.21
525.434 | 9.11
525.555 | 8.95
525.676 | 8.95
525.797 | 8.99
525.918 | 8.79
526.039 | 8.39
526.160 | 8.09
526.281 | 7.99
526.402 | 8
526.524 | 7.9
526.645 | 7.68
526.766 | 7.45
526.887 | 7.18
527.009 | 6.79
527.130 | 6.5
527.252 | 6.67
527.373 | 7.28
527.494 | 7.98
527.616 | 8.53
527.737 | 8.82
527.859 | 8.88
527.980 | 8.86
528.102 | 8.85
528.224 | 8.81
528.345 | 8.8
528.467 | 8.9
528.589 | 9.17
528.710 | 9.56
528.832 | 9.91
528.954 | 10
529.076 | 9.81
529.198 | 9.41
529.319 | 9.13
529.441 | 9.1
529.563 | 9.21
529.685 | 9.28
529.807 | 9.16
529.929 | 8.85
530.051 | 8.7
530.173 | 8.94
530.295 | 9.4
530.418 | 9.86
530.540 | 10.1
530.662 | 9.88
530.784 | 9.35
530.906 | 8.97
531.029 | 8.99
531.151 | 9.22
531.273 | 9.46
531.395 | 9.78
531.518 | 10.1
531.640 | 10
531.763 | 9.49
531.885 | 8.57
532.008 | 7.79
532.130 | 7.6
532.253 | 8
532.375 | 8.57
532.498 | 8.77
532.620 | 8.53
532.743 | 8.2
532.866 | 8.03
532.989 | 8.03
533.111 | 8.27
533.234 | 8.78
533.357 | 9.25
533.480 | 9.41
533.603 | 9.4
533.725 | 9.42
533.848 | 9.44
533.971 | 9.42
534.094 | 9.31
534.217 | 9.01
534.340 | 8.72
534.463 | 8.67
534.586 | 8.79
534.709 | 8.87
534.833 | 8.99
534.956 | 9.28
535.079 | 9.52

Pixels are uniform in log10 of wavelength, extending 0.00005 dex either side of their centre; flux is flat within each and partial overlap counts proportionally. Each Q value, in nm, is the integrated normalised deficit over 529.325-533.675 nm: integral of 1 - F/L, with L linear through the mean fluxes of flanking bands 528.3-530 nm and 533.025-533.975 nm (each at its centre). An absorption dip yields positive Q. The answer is 0.10 nm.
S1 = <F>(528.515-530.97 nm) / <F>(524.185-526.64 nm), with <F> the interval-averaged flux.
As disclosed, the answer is 1.10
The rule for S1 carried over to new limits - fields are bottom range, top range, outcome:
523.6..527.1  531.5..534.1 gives 1.07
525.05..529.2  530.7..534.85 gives 1.05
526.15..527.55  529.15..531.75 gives 1.26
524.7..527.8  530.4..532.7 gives 1.11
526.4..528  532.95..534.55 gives 1.17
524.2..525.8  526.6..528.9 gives 0.95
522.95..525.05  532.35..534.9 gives 1.10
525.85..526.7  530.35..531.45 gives 1.17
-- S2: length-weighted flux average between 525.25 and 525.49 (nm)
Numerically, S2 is 9.16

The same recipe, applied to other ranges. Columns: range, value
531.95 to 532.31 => 7.8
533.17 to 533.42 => 8.99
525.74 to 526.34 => 8.45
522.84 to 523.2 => 7.9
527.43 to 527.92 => 8.55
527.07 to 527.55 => 7.1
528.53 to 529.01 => 9.66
